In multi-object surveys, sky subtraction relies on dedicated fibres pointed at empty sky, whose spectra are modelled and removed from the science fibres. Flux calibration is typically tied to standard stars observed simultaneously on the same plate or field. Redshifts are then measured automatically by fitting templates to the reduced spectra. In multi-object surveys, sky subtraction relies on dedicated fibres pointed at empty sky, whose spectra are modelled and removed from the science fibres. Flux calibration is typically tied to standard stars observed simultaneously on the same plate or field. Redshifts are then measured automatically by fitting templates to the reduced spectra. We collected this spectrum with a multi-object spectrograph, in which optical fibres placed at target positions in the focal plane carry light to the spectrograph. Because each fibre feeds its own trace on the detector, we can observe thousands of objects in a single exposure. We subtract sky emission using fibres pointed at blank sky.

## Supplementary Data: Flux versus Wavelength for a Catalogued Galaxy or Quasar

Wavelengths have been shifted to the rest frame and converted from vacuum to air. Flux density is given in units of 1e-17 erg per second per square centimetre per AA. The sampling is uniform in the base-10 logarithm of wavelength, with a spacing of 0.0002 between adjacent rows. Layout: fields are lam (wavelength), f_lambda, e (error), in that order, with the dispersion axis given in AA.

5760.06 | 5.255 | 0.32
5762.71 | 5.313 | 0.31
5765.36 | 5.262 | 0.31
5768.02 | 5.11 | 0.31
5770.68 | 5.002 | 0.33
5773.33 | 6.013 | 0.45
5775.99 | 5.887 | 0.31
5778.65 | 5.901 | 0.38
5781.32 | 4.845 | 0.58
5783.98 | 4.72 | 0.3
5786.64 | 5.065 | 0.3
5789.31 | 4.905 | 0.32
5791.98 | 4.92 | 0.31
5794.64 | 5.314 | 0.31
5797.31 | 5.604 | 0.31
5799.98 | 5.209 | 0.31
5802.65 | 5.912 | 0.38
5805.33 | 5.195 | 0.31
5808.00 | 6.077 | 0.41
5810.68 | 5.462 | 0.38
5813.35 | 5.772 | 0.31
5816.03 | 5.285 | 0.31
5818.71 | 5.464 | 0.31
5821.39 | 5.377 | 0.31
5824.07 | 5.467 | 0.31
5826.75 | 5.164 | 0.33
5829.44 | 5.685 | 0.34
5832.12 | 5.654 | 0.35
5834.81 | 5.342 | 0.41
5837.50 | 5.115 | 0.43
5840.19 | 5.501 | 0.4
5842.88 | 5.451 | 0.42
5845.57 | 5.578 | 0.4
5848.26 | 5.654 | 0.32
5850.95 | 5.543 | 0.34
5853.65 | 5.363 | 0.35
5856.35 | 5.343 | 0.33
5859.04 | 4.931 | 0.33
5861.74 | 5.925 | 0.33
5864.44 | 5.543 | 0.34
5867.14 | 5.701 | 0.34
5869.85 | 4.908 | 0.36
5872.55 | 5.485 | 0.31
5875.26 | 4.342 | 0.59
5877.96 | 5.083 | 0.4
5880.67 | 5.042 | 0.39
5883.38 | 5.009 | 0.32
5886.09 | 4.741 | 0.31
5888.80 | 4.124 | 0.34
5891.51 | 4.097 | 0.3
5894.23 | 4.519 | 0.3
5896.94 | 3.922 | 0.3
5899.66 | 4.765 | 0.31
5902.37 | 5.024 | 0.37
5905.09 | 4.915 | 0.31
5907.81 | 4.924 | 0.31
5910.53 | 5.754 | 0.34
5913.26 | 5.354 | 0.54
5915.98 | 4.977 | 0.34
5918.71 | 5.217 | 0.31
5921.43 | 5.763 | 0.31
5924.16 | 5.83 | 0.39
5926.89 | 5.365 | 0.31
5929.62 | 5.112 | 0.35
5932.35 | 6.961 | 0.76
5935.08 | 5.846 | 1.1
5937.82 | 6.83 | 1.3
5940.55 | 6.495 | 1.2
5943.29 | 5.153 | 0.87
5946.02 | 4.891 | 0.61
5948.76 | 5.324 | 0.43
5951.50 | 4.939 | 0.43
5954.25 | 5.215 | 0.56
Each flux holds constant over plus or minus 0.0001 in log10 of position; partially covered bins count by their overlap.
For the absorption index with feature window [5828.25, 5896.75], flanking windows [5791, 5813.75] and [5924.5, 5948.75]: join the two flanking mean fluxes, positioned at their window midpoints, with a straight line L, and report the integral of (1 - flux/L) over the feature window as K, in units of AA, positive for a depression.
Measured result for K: 5.7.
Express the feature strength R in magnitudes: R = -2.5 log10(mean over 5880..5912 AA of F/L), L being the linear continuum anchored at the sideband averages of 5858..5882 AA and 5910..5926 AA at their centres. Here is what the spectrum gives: 0.134 mag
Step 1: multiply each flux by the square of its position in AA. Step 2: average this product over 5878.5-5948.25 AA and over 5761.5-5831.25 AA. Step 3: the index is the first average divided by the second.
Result 1.0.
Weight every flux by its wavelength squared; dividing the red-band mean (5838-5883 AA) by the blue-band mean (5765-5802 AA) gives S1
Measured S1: 1.04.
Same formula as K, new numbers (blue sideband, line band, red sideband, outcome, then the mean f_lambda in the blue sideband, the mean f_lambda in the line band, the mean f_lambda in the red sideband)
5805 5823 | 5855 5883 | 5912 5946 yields 1.98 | 5.54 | 5.22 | 5.71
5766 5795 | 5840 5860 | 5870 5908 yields -2.12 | 5.24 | 5.43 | 4.71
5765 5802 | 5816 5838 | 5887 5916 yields -1.41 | 5.28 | 5.41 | 4.75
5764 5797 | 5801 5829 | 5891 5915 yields -2.07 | 5.26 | 5.52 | 4.84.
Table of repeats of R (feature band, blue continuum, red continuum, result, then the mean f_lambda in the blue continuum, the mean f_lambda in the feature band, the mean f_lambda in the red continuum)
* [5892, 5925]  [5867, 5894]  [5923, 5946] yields 0.069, 4.8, 5.04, 5.89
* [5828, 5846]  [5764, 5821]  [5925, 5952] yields 0.003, 5.38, 5.47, 5.72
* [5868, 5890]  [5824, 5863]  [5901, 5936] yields 0.124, 5.45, 4.86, 5.46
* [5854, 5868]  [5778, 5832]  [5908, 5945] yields 0.010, 5.37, 5.47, 5.71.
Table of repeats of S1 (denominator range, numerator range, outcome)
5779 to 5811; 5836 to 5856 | 1.05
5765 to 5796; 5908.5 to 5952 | 1.13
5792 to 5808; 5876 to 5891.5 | 0.89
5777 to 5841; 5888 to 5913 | 0.91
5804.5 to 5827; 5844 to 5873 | 1.01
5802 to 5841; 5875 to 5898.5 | 0.85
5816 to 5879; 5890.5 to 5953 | 1.01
